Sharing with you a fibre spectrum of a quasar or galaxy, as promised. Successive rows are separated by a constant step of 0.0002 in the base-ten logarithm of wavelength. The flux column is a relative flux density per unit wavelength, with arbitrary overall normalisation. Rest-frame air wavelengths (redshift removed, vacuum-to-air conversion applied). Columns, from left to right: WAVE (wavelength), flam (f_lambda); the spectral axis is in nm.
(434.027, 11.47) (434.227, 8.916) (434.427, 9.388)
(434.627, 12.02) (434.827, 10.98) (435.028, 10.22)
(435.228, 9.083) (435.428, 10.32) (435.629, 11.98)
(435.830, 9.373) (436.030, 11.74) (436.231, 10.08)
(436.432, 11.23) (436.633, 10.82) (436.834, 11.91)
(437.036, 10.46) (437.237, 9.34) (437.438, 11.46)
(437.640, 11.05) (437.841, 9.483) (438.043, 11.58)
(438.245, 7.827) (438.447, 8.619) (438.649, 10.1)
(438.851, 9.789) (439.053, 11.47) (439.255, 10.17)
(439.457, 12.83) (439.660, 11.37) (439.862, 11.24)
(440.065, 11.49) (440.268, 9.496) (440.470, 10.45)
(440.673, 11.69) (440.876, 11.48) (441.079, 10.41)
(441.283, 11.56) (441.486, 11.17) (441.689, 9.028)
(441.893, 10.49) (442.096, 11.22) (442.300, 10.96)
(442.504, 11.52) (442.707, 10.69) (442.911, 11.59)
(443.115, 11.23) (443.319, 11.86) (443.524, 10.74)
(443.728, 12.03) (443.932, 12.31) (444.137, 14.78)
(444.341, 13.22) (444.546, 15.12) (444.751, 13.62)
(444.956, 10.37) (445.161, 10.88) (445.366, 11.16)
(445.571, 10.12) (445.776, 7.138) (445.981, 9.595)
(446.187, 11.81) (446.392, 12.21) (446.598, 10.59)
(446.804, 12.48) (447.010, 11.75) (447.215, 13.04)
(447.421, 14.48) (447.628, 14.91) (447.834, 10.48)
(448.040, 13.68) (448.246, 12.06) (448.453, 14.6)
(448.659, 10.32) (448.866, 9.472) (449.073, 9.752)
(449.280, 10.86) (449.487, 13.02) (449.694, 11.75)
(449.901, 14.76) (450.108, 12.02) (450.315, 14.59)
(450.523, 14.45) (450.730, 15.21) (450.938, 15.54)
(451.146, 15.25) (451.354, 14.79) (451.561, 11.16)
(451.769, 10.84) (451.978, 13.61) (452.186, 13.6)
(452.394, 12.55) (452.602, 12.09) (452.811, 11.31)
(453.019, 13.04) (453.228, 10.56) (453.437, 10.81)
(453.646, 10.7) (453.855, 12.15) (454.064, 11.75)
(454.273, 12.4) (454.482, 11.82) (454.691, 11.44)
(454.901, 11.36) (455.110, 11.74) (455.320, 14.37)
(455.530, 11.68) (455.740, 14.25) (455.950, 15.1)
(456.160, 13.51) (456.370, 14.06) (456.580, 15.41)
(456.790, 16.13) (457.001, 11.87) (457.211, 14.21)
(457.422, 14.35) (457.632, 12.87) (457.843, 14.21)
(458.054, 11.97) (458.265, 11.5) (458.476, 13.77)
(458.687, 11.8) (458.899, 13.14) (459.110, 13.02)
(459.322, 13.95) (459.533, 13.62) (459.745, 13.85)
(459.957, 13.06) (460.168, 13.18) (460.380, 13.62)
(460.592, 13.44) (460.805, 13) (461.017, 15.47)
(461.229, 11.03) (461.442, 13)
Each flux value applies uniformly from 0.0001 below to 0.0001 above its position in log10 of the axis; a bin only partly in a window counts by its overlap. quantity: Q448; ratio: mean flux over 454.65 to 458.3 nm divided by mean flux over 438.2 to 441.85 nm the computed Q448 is 1.3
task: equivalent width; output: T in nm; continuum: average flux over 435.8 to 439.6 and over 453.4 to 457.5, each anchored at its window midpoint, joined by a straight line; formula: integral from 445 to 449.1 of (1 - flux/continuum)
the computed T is 0.10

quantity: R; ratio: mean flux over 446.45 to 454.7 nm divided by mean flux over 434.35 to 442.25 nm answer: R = 1.2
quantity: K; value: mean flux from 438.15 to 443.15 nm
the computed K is 10.7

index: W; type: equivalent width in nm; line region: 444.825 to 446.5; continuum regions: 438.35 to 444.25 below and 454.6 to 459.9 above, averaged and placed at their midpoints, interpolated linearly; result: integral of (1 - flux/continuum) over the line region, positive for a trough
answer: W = 0.18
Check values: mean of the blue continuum 11.1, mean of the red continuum 13.3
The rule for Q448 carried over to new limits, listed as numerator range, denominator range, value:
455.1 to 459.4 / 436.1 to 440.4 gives 1.28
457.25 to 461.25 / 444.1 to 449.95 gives 1.11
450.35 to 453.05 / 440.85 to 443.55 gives 1.22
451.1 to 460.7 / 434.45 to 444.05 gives 1.20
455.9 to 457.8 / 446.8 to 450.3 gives 1.14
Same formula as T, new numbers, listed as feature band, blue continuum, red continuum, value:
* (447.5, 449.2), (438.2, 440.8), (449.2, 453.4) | 0.06 nm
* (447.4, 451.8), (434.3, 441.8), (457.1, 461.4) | -0.32 nm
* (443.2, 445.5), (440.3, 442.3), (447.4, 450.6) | -0.17 nm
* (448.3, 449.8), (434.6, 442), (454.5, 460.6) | 0.09 nm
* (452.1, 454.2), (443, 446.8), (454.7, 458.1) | 0.18 nm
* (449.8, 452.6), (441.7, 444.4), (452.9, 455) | -0.49 nm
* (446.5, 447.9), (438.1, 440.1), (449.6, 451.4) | 0.06 nm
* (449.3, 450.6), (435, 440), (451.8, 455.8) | -0.17 nm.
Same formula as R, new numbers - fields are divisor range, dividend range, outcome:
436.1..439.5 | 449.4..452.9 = 1.28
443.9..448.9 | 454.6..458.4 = 1.11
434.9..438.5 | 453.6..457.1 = 1.25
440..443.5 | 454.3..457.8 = 1.22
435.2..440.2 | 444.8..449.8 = 1.09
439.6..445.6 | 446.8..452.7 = 1.12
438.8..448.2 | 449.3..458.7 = 1.13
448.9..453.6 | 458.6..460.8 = 1.04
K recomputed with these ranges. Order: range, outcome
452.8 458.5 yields 12.8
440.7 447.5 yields 11.5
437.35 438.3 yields 10.4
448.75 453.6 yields 12.6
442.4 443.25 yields 11.3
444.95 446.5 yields 10.4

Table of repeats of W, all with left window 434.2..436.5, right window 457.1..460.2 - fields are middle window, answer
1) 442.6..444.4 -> -0.09 nm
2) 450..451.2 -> -0.21 nm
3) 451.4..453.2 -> 0.03 nm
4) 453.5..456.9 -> -0.03 nm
